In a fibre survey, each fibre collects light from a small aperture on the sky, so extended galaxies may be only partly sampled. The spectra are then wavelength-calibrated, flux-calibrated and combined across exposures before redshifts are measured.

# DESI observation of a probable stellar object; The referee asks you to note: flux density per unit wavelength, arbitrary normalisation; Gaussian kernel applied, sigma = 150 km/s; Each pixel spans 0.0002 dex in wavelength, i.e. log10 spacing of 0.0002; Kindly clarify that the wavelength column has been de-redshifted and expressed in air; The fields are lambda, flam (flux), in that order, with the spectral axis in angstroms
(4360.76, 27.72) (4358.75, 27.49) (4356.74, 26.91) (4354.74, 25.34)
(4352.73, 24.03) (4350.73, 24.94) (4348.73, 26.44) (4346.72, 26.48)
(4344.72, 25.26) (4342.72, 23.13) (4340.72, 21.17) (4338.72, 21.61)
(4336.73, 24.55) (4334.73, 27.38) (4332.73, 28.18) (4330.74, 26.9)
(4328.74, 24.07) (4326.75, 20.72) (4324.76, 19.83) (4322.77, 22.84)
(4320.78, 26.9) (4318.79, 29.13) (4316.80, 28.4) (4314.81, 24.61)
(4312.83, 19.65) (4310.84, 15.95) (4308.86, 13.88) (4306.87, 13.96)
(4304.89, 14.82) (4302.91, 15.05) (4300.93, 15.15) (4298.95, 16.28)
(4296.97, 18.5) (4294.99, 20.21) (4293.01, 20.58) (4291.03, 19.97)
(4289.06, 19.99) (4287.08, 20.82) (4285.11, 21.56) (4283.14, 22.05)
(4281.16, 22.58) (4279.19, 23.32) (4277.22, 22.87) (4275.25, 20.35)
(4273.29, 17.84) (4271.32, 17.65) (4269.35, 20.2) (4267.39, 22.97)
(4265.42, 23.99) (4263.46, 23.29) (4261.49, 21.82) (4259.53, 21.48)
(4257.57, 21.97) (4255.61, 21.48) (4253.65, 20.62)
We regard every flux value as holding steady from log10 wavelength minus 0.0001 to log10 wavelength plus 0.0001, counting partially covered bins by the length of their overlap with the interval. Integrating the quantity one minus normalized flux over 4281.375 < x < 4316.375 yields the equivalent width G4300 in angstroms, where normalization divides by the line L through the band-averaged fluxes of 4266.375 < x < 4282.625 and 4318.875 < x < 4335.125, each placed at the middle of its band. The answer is 6.2 angstroms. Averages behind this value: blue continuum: 21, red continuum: 24.8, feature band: 18.7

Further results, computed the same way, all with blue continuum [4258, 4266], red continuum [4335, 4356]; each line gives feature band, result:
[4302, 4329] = 3.6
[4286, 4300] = 2.3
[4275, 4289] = 0.7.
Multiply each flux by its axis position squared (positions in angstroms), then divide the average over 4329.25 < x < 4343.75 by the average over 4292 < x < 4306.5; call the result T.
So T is 1.47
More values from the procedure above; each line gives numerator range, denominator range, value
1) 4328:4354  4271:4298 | 1.24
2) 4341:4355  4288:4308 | 1.46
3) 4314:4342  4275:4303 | 1.25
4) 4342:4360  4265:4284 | 1.25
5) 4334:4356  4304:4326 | 1.19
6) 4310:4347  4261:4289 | 1.15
